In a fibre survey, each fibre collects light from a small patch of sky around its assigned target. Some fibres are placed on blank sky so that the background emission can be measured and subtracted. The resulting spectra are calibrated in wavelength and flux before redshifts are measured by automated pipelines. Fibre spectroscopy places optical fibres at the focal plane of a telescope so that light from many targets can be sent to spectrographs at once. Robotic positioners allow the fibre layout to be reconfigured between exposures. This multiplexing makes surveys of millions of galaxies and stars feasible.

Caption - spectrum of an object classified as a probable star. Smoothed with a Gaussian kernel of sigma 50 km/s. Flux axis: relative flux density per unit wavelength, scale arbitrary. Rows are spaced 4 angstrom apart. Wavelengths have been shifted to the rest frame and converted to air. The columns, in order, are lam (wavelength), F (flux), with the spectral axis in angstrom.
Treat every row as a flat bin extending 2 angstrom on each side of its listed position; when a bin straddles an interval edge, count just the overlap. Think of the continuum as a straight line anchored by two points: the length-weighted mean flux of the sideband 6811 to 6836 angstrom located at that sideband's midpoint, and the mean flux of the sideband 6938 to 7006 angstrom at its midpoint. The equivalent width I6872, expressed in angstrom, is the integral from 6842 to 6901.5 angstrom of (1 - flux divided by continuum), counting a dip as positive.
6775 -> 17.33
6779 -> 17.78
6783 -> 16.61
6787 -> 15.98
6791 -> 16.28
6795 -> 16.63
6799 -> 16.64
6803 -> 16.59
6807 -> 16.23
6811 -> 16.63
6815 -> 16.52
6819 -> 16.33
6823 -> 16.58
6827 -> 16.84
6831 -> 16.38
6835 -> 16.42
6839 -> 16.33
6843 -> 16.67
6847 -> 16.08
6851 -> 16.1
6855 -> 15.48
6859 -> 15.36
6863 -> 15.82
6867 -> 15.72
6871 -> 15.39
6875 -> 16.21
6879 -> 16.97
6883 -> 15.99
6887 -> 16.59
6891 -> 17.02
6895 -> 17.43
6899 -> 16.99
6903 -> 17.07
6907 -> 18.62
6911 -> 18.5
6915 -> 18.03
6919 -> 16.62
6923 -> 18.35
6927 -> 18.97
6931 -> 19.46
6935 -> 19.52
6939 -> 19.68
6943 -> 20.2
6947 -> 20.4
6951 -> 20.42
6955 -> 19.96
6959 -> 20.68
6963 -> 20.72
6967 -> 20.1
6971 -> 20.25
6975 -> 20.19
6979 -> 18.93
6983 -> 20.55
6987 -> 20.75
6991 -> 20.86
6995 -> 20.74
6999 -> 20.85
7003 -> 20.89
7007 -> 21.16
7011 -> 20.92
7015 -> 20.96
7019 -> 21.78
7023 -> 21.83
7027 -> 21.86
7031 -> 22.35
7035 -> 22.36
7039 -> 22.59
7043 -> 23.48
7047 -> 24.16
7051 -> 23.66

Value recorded 5.10 angstrom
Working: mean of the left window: 16.5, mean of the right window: 20.4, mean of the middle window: 16.3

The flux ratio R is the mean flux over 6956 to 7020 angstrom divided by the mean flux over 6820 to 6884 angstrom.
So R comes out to 1.3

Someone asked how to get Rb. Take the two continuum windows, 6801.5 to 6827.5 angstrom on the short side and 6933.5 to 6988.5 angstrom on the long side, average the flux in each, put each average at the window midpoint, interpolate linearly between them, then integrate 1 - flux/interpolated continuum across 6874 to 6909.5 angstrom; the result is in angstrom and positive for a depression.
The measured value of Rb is 2.7 angstrom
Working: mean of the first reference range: 16.5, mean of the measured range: 17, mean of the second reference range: 20.2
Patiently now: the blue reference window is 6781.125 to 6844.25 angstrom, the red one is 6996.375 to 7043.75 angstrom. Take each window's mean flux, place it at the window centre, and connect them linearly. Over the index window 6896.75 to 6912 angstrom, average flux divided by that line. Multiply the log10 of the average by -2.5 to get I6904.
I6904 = 0.06 mag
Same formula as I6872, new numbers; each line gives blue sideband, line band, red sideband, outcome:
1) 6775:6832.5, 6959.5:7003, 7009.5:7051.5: 1.36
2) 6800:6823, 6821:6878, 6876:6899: 1.78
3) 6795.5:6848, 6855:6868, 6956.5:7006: 1.40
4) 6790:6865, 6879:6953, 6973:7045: 1.84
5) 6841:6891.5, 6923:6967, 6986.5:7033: -2.34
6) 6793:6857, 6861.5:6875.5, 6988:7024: 1.43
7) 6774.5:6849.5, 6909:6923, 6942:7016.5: 0.89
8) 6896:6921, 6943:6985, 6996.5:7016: -1.54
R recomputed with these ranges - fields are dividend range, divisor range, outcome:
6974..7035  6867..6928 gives 1.22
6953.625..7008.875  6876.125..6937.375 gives 1.15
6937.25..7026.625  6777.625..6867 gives 1.26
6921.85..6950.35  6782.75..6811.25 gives 1.19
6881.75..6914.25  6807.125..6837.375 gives 1.05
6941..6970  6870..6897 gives 1.23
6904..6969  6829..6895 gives 1.19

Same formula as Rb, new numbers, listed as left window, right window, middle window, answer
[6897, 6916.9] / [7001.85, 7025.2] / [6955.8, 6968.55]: -0.5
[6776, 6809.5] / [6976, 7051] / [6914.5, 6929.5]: 1.1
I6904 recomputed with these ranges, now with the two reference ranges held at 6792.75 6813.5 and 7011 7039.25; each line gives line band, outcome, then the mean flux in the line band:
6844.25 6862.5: 0.13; 15.8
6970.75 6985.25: 0.04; 20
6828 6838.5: 0.05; 16.4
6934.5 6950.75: -0.01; 20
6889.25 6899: 0.09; 17.2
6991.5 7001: 0.02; 20.8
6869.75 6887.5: 0.13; 16.2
